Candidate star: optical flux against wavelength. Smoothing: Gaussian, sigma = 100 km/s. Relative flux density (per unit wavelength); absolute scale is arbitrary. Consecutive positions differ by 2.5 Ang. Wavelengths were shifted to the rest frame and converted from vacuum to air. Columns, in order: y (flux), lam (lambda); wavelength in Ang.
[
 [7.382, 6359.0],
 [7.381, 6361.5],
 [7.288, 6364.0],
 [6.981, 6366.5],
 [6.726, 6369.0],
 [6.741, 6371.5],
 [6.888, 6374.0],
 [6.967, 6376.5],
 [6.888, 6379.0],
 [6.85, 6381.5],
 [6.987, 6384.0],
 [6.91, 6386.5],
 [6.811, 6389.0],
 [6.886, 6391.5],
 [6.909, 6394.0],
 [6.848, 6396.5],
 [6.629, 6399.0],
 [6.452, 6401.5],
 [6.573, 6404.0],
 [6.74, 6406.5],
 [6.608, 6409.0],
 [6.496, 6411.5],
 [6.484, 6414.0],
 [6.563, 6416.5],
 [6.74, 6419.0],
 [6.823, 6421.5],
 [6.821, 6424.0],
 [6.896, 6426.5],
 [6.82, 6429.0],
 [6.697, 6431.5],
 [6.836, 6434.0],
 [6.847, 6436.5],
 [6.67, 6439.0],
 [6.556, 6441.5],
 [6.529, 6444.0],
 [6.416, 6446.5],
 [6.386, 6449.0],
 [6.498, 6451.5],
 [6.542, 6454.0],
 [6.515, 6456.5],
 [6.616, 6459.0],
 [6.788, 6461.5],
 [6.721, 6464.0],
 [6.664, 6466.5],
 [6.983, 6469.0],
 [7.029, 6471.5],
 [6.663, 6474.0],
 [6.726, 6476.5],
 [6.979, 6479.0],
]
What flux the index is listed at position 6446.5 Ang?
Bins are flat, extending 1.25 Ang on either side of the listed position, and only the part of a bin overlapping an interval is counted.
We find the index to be 6.416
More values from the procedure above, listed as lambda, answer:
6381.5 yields 6.85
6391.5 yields 6.886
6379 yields 6.888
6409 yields 6.608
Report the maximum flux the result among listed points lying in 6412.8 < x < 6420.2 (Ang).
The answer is 6.74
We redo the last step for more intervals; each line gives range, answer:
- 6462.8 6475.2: 7.029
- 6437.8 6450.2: 6.67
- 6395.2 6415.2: 6.848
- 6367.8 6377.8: 6.967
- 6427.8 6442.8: 6.847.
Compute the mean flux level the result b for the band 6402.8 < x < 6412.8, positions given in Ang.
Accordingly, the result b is 6.6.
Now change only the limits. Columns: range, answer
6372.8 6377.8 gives 6.93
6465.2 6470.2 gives 6.82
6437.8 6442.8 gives 6.61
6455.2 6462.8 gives 6.64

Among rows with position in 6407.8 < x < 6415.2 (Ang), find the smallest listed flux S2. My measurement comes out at 6.484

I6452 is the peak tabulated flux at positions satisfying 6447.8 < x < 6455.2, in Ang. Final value 6.542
